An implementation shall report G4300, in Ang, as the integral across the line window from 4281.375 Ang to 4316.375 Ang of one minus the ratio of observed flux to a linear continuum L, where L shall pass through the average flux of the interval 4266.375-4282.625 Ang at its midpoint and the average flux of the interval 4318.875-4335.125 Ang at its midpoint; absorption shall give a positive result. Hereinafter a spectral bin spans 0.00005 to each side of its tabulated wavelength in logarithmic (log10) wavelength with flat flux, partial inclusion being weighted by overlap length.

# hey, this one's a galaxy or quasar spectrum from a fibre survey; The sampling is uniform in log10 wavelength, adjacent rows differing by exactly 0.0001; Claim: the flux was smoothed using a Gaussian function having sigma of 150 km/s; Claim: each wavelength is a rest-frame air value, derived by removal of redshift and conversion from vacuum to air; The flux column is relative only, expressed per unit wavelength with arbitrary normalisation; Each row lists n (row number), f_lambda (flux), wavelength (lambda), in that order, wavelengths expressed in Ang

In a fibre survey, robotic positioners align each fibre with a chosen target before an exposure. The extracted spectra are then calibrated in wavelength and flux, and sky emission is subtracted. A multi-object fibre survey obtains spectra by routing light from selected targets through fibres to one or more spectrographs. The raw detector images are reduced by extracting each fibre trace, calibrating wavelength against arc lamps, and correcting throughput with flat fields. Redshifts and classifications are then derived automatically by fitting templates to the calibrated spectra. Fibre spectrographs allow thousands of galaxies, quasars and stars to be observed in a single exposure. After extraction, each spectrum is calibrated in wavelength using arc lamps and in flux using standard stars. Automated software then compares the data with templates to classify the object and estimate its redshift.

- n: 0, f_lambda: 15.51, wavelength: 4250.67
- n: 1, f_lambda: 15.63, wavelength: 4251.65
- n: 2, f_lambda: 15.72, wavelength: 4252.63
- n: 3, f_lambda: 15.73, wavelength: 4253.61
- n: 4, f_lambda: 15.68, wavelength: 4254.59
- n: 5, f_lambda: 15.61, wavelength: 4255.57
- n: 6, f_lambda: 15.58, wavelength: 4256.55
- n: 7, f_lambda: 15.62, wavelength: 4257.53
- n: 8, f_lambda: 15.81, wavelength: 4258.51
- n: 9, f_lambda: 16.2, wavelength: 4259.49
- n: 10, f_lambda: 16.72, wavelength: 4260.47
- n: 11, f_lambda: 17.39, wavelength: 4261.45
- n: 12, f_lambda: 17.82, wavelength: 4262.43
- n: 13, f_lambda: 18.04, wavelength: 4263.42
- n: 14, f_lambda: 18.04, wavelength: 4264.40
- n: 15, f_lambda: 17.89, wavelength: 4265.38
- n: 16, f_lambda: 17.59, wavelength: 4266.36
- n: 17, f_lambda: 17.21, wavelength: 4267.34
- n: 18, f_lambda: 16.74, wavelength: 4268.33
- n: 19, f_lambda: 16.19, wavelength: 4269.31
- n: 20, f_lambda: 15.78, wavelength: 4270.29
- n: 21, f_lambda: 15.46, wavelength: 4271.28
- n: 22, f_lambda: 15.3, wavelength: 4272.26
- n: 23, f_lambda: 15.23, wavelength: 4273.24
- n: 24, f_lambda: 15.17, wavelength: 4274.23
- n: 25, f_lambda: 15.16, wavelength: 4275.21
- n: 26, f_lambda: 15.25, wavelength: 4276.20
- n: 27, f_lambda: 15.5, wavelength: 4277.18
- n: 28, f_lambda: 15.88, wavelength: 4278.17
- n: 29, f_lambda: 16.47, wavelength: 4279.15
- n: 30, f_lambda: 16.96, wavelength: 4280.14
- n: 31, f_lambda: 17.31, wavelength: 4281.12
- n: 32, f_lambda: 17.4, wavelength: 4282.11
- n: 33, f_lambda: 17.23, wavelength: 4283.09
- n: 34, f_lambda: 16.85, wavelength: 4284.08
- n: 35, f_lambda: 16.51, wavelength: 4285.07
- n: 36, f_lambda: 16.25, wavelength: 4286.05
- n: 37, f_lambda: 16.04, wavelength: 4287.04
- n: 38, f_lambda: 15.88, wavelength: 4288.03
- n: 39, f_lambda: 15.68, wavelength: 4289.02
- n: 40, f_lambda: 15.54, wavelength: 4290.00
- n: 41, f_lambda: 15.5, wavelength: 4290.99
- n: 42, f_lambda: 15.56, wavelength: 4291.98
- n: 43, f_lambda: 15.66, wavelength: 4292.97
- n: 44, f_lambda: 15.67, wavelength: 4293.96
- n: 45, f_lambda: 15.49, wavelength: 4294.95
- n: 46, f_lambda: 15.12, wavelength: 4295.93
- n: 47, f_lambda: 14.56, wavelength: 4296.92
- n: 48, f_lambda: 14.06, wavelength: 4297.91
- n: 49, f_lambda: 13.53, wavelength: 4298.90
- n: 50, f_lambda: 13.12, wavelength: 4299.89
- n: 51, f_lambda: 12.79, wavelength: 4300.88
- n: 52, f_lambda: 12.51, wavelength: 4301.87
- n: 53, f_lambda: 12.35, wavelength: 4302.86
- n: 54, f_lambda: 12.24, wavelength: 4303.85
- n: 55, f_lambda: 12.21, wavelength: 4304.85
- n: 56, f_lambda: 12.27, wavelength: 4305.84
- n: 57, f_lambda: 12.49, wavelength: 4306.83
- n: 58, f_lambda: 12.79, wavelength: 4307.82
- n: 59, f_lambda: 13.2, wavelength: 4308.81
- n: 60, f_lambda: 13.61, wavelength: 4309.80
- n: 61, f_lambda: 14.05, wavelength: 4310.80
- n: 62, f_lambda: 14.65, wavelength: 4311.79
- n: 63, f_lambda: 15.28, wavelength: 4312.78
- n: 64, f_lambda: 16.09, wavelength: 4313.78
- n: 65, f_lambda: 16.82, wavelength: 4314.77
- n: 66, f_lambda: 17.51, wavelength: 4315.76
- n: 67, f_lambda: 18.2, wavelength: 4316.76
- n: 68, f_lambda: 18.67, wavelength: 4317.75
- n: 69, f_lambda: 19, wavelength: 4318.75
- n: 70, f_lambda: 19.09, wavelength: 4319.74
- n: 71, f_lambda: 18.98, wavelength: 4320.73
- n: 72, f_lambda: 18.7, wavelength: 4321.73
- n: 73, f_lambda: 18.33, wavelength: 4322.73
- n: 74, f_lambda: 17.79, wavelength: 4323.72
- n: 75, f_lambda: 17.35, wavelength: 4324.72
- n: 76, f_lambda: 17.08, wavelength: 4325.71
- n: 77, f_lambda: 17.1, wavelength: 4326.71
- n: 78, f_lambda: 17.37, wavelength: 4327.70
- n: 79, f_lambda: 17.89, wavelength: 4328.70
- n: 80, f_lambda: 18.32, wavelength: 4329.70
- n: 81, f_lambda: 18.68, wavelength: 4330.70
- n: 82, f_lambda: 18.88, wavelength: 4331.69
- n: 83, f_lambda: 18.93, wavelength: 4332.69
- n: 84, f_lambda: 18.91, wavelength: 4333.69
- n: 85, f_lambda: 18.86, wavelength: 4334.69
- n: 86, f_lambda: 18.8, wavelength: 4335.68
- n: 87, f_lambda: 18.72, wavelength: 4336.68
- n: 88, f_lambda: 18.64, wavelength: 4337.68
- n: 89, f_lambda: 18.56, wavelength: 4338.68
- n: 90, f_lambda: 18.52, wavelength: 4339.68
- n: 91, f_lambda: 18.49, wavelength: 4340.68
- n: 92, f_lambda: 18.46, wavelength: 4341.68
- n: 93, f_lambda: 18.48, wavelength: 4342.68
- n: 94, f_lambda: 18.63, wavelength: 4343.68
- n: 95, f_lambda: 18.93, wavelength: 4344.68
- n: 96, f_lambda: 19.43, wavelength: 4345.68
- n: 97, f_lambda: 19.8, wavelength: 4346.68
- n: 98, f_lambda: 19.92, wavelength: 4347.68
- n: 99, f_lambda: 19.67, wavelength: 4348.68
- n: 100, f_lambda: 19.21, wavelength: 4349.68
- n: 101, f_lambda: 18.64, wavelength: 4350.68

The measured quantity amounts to 4.72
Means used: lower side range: 16.1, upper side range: 18.3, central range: 14.8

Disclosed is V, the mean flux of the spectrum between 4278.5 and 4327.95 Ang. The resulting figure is 15.7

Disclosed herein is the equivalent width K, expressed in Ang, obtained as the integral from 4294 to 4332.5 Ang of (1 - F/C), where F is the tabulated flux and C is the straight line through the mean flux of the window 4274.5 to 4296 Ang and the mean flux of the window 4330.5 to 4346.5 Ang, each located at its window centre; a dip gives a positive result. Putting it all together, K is 3.9 Ang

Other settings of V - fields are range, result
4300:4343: 16.7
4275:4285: 16.4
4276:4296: 16.1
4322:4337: 18.2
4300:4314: 13.3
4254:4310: 15.4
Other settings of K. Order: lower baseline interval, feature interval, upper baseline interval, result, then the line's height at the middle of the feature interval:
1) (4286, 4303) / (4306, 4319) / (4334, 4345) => 0.7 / 16.3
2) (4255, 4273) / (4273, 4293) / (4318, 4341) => 1.2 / 17.1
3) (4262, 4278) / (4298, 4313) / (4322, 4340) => 3.7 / 17.5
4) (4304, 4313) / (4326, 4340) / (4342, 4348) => -1.0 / 17.2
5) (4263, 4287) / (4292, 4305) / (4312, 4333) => 2.5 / 17.2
